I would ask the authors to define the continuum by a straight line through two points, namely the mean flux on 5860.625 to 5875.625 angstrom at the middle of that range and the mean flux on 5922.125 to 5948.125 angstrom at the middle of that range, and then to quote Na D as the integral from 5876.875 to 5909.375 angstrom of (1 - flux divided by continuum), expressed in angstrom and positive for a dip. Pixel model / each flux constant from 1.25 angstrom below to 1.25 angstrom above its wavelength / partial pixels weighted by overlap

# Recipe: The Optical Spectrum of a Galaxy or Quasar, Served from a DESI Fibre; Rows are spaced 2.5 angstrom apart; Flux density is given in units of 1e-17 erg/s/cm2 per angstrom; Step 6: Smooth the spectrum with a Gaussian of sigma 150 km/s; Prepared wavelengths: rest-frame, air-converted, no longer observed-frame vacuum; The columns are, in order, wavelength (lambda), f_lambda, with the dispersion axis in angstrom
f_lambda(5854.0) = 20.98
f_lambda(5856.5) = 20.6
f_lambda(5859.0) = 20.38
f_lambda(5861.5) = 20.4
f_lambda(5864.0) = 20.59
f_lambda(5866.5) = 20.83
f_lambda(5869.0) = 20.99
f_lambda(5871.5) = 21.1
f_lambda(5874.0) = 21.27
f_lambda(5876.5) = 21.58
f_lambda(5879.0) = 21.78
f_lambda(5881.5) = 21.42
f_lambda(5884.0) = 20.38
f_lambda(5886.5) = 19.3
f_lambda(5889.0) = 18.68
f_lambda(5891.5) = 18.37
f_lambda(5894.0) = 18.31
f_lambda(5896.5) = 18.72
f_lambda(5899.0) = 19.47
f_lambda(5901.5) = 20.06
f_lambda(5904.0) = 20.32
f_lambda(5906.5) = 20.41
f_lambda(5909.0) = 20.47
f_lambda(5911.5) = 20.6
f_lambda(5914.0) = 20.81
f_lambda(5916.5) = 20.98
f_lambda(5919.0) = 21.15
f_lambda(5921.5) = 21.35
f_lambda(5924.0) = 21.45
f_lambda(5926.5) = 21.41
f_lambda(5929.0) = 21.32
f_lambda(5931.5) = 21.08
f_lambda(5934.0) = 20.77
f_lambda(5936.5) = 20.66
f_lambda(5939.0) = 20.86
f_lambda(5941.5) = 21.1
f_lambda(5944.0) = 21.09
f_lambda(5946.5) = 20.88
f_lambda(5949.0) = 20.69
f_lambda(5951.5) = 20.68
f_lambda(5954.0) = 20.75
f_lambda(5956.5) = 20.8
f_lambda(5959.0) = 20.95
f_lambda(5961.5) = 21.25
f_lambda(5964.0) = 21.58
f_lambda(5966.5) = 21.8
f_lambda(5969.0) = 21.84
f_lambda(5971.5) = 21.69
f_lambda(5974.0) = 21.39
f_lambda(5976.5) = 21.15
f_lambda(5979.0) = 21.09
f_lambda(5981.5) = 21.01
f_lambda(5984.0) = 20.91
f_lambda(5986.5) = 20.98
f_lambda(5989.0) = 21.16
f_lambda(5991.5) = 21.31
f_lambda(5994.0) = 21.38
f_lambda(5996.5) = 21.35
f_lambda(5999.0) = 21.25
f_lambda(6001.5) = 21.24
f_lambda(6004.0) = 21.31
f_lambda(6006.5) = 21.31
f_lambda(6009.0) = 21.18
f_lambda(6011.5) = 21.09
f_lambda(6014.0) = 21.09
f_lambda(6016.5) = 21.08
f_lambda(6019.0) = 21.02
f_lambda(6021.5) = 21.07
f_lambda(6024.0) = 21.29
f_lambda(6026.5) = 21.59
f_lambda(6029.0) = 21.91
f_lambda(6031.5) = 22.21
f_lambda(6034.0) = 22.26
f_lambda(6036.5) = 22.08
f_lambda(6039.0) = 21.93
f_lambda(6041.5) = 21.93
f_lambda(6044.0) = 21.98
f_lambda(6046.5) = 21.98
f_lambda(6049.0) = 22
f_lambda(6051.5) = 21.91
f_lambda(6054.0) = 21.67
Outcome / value 1.7 angstrom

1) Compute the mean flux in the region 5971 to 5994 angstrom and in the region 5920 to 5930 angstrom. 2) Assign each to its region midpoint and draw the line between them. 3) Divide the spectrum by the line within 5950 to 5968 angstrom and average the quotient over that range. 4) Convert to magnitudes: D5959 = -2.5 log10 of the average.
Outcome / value 0.01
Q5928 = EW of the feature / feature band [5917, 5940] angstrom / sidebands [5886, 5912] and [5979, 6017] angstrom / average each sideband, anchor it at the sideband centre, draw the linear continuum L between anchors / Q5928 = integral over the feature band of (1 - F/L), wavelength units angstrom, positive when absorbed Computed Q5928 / -1.3 angstrom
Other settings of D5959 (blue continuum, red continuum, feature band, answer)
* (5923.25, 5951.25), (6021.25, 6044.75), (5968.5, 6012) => 0.01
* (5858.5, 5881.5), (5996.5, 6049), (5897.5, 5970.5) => 0.02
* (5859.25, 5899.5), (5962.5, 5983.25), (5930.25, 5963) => 0.01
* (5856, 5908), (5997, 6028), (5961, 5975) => -0.04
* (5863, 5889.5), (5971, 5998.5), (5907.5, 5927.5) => 0.00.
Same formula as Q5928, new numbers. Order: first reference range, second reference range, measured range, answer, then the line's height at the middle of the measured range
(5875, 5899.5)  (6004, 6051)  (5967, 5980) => -0.33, 20.9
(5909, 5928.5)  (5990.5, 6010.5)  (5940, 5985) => 0.09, 21.2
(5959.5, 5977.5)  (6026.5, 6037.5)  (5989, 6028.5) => 1.10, 21.9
